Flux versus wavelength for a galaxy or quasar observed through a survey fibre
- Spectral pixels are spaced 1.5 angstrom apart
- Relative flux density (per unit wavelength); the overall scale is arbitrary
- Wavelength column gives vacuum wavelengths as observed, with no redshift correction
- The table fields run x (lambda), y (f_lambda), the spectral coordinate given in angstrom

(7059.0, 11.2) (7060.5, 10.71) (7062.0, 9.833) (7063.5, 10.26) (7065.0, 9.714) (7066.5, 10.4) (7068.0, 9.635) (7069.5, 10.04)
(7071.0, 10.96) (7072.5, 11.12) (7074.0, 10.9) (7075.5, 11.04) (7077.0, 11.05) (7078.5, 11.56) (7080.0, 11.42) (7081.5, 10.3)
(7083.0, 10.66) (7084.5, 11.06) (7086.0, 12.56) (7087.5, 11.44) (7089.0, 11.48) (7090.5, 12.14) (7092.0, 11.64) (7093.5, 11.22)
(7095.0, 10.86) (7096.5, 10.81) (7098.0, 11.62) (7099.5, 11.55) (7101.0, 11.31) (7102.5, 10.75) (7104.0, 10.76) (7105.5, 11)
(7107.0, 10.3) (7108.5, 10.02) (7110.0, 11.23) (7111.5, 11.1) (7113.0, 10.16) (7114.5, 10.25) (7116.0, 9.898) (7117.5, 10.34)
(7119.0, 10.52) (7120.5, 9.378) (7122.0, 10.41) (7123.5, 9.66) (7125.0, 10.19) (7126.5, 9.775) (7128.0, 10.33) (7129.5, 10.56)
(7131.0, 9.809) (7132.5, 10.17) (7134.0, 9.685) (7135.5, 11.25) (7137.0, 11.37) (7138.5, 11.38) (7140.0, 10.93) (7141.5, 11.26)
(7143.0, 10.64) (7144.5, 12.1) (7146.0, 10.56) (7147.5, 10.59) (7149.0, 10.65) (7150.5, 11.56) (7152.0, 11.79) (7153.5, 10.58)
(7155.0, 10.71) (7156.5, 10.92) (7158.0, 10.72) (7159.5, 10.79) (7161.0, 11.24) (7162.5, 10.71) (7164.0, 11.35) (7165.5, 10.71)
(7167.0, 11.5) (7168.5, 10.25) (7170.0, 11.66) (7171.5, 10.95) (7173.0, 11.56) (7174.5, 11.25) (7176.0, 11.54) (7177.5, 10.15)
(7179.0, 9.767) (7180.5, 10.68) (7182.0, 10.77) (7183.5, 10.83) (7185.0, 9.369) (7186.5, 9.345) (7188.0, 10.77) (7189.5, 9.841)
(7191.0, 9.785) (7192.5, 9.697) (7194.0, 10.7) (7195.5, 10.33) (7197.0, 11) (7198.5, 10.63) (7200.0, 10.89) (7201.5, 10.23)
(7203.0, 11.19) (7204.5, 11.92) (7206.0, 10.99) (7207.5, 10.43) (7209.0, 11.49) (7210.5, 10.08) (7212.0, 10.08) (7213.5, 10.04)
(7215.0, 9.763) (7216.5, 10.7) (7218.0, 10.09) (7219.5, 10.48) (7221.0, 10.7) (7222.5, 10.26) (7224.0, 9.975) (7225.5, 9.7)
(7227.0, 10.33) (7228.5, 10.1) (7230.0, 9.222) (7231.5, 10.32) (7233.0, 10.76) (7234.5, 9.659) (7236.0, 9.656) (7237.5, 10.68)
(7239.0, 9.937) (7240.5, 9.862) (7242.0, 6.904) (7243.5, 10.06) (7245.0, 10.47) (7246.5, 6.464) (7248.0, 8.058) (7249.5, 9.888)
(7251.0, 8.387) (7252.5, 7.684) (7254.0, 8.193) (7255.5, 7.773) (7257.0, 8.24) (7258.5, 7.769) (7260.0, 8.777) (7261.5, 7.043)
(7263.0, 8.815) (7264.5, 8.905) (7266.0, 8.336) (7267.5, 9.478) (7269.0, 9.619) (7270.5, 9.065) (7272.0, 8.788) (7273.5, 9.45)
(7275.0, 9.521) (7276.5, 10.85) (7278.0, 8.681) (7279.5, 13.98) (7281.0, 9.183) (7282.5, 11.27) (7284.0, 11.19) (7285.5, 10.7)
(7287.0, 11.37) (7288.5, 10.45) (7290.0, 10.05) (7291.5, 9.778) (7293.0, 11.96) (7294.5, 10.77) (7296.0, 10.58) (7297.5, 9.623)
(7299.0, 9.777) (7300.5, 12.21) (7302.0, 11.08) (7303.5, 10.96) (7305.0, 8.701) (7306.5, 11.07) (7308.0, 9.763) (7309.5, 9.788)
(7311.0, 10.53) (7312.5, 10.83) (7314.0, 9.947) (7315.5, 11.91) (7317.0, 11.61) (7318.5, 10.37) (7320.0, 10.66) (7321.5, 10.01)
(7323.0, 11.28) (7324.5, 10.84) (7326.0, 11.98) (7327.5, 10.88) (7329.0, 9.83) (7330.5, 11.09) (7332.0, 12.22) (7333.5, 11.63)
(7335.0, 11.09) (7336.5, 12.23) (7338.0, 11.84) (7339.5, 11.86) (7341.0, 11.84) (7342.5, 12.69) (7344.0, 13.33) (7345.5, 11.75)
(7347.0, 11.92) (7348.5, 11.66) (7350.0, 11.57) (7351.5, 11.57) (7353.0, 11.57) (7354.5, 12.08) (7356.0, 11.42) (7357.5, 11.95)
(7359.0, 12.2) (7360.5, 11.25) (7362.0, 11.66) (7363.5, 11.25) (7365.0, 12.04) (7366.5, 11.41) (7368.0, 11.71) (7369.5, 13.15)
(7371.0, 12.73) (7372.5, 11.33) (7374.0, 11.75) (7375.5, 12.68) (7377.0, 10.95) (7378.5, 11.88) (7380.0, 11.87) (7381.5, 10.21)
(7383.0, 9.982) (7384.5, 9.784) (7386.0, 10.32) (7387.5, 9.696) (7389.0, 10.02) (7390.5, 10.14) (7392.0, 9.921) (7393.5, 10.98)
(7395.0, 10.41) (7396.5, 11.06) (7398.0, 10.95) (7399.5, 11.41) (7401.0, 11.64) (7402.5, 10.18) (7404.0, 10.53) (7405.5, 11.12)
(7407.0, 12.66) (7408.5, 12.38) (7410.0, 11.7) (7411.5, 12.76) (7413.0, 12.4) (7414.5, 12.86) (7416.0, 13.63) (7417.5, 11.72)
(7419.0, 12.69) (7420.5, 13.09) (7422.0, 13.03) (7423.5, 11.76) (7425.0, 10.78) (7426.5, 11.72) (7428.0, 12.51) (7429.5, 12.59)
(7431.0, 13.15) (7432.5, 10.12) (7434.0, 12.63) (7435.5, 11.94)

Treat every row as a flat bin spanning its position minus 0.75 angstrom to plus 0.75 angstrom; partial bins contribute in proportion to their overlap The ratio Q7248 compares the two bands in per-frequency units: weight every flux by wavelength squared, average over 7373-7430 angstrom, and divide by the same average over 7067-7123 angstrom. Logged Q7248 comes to 1.1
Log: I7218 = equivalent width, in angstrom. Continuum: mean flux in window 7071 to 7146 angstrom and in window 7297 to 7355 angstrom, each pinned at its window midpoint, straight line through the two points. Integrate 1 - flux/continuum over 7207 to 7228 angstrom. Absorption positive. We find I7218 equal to 1.4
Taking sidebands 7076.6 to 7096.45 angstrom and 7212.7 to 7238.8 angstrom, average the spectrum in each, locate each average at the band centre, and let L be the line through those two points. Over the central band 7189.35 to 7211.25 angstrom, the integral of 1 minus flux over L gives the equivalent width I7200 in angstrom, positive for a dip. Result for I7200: -0.6 angstrom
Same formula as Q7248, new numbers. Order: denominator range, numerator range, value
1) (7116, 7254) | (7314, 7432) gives 1.18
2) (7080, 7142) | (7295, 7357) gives 1.10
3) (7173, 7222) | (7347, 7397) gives 1.13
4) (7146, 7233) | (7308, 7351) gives 1.11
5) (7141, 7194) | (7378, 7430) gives 1.13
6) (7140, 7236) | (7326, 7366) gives 1.15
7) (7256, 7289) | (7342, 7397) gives 1.22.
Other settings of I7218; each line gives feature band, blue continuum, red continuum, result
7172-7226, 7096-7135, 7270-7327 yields 0.08 angstrom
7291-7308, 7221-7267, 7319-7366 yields -0.12 angstrom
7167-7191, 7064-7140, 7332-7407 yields 0.76 angstrom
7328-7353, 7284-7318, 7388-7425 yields -1.72 angstrom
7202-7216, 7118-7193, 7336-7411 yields 0.23 angstrom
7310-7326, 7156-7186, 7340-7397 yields 0.61 angstrom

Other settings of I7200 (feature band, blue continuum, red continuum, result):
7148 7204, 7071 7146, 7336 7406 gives 1.3 angstrom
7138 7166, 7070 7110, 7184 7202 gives -1.1 angstrom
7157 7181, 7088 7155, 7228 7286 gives -1.6 angstrom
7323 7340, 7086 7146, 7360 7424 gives -0.1 angstrom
